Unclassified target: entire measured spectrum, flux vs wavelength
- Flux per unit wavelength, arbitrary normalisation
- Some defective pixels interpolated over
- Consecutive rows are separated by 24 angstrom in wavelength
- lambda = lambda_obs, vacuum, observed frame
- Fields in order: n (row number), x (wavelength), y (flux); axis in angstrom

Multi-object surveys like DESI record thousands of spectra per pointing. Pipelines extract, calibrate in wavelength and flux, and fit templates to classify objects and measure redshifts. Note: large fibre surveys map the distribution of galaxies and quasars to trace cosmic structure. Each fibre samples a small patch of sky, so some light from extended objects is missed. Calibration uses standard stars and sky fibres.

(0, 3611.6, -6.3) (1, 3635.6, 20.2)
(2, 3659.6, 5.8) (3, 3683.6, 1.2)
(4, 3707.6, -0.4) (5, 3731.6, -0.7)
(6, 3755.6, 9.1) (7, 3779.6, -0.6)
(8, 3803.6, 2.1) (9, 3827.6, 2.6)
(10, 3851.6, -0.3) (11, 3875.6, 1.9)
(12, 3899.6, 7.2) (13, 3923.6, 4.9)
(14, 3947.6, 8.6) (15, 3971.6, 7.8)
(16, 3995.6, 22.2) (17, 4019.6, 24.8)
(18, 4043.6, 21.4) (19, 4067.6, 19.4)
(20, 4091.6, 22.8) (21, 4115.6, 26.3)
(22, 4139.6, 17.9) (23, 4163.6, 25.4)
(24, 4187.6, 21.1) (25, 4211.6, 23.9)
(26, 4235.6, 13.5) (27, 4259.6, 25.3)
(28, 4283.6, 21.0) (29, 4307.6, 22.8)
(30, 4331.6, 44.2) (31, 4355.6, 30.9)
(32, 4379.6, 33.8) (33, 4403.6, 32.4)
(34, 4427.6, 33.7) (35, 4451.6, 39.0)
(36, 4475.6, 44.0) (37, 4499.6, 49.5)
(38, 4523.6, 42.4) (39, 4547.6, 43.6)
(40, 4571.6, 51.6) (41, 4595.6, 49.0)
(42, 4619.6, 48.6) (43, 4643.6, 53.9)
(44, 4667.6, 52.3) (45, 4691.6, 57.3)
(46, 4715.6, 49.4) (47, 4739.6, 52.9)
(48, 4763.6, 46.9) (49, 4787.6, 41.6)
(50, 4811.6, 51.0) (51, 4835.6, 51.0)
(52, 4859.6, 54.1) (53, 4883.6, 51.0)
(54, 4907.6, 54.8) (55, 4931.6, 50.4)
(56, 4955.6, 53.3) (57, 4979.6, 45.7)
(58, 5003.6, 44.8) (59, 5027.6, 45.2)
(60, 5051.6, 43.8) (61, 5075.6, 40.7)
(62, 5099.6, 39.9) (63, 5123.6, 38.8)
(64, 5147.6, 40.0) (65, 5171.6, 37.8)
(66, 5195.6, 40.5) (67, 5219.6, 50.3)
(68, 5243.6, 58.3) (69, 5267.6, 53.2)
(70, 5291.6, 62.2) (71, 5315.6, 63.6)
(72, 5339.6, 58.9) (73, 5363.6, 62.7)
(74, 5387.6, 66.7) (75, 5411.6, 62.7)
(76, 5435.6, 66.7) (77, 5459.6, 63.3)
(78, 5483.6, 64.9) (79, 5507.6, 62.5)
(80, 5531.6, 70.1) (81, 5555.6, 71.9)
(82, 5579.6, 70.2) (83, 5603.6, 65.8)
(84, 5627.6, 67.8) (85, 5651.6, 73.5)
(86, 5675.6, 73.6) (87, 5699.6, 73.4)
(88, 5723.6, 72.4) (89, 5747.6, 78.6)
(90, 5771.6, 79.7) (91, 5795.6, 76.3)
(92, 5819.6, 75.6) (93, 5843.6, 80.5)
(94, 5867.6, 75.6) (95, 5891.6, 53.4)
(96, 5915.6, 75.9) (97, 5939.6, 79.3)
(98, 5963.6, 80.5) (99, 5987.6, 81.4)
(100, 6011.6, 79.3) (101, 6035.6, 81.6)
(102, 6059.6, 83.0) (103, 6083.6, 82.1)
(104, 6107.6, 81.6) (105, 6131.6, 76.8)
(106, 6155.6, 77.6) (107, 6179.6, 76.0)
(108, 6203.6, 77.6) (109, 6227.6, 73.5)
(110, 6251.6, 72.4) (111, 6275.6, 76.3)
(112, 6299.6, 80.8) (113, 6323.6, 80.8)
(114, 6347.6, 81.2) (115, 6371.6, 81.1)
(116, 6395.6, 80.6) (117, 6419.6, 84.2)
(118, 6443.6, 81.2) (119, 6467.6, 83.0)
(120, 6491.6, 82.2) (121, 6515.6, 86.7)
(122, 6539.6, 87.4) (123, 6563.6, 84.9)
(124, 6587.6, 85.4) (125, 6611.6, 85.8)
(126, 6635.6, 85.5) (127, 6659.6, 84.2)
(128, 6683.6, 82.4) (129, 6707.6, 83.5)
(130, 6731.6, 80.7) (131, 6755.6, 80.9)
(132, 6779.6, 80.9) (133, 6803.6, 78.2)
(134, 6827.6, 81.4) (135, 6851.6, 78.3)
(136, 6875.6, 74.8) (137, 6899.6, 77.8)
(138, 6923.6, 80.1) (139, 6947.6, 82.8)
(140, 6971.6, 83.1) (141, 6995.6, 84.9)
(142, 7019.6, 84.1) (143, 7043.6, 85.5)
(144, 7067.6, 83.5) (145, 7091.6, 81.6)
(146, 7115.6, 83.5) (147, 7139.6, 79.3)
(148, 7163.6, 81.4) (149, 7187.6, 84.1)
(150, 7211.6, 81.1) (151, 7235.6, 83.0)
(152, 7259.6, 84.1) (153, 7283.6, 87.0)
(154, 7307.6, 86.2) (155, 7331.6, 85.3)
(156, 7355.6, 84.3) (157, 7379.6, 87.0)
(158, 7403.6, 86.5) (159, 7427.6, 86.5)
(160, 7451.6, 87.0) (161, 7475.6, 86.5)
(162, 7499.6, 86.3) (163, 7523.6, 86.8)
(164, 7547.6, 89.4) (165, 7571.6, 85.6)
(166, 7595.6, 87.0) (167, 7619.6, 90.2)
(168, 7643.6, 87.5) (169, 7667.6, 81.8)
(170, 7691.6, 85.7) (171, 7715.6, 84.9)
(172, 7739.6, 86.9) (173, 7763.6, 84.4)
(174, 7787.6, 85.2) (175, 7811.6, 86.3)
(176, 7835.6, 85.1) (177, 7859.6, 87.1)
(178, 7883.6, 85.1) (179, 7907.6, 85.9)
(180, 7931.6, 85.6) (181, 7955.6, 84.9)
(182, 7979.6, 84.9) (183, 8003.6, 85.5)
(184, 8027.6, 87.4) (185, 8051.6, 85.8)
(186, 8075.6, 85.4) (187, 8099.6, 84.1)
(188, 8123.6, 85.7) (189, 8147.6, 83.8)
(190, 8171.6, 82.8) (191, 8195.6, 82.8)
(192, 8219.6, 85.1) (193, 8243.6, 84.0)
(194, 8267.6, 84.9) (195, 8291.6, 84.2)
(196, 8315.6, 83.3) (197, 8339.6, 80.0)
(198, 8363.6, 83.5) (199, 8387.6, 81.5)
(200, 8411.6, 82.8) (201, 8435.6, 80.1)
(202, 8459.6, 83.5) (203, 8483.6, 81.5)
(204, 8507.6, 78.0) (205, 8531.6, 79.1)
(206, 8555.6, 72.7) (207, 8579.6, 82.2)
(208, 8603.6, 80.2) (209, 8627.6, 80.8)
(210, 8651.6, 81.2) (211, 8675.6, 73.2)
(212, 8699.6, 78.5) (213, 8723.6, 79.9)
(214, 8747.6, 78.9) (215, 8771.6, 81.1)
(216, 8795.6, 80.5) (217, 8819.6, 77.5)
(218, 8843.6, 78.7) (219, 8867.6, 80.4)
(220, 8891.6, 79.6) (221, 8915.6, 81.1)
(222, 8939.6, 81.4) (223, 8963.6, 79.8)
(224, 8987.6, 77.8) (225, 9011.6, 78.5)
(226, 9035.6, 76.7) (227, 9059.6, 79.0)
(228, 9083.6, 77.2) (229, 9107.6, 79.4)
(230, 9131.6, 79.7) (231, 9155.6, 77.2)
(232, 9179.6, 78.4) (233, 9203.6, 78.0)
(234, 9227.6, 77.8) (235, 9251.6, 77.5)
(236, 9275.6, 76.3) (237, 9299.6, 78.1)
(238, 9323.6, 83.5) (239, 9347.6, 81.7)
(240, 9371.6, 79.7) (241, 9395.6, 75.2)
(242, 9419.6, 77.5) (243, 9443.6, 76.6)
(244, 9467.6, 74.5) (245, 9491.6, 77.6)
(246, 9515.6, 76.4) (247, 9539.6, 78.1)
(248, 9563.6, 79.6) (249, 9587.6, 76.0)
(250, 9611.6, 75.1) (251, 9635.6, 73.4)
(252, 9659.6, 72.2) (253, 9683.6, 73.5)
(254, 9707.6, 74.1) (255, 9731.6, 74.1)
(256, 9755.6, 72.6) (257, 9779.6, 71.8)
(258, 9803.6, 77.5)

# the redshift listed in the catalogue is 0.000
